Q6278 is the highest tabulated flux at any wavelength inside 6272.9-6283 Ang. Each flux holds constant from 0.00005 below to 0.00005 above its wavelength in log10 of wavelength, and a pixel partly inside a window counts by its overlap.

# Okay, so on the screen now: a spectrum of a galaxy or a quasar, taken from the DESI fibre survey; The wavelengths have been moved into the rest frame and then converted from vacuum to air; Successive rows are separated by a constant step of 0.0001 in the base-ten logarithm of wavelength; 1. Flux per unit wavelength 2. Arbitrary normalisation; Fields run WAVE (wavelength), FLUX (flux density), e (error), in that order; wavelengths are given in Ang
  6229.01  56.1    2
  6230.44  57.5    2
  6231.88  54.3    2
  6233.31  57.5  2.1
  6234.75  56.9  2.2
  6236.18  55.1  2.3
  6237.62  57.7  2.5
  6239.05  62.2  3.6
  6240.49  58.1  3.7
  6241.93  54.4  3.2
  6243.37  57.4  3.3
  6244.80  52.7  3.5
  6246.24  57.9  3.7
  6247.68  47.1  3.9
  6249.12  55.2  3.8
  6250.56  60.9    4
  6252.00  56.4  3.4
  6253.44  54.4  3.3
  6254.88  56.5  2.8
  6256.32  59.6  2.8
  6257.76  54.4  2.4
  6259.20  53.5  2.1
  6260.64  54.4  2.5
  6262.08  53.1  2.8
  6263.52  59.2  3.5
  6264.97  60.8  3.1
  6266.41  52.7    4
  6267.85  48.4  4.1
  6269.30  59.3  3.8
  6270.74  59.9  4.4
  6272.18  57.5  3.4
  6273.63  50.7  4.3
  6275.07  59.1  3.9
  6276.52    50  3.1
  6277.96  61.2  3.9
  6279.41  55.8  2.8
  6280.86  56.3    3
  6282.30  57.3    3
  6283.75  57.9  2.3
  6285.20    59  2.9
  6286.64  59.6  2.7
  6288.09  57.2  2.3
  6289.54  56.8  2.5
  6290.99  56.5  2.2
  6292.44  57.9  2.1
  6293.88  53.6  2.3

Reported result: 61.2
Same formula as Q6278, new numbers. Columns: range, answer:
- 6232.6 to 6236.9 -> 57.5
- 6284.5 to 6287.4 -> 59.6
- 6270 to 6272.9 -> 59.9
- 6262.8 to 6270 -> 60.8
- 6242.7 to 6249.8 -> 57.9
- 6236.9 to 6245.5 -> 62.2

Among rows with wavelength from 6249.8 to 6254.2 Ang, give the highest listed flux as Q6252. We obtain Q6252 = 60.9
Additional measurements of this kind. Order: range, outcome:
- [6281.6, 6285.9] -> 59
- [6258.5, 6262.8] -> 54.4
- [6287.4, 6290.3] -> 57.2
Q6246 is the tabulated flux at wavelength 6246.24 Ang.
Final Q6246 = 57.9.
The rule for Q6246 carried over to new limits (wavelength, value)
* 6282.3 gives 57.3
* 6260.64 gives 54.4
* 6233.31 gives 57.5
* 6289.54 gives 56.8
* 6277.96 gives 61.2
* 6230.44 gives 57.5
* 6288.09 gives 57.2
